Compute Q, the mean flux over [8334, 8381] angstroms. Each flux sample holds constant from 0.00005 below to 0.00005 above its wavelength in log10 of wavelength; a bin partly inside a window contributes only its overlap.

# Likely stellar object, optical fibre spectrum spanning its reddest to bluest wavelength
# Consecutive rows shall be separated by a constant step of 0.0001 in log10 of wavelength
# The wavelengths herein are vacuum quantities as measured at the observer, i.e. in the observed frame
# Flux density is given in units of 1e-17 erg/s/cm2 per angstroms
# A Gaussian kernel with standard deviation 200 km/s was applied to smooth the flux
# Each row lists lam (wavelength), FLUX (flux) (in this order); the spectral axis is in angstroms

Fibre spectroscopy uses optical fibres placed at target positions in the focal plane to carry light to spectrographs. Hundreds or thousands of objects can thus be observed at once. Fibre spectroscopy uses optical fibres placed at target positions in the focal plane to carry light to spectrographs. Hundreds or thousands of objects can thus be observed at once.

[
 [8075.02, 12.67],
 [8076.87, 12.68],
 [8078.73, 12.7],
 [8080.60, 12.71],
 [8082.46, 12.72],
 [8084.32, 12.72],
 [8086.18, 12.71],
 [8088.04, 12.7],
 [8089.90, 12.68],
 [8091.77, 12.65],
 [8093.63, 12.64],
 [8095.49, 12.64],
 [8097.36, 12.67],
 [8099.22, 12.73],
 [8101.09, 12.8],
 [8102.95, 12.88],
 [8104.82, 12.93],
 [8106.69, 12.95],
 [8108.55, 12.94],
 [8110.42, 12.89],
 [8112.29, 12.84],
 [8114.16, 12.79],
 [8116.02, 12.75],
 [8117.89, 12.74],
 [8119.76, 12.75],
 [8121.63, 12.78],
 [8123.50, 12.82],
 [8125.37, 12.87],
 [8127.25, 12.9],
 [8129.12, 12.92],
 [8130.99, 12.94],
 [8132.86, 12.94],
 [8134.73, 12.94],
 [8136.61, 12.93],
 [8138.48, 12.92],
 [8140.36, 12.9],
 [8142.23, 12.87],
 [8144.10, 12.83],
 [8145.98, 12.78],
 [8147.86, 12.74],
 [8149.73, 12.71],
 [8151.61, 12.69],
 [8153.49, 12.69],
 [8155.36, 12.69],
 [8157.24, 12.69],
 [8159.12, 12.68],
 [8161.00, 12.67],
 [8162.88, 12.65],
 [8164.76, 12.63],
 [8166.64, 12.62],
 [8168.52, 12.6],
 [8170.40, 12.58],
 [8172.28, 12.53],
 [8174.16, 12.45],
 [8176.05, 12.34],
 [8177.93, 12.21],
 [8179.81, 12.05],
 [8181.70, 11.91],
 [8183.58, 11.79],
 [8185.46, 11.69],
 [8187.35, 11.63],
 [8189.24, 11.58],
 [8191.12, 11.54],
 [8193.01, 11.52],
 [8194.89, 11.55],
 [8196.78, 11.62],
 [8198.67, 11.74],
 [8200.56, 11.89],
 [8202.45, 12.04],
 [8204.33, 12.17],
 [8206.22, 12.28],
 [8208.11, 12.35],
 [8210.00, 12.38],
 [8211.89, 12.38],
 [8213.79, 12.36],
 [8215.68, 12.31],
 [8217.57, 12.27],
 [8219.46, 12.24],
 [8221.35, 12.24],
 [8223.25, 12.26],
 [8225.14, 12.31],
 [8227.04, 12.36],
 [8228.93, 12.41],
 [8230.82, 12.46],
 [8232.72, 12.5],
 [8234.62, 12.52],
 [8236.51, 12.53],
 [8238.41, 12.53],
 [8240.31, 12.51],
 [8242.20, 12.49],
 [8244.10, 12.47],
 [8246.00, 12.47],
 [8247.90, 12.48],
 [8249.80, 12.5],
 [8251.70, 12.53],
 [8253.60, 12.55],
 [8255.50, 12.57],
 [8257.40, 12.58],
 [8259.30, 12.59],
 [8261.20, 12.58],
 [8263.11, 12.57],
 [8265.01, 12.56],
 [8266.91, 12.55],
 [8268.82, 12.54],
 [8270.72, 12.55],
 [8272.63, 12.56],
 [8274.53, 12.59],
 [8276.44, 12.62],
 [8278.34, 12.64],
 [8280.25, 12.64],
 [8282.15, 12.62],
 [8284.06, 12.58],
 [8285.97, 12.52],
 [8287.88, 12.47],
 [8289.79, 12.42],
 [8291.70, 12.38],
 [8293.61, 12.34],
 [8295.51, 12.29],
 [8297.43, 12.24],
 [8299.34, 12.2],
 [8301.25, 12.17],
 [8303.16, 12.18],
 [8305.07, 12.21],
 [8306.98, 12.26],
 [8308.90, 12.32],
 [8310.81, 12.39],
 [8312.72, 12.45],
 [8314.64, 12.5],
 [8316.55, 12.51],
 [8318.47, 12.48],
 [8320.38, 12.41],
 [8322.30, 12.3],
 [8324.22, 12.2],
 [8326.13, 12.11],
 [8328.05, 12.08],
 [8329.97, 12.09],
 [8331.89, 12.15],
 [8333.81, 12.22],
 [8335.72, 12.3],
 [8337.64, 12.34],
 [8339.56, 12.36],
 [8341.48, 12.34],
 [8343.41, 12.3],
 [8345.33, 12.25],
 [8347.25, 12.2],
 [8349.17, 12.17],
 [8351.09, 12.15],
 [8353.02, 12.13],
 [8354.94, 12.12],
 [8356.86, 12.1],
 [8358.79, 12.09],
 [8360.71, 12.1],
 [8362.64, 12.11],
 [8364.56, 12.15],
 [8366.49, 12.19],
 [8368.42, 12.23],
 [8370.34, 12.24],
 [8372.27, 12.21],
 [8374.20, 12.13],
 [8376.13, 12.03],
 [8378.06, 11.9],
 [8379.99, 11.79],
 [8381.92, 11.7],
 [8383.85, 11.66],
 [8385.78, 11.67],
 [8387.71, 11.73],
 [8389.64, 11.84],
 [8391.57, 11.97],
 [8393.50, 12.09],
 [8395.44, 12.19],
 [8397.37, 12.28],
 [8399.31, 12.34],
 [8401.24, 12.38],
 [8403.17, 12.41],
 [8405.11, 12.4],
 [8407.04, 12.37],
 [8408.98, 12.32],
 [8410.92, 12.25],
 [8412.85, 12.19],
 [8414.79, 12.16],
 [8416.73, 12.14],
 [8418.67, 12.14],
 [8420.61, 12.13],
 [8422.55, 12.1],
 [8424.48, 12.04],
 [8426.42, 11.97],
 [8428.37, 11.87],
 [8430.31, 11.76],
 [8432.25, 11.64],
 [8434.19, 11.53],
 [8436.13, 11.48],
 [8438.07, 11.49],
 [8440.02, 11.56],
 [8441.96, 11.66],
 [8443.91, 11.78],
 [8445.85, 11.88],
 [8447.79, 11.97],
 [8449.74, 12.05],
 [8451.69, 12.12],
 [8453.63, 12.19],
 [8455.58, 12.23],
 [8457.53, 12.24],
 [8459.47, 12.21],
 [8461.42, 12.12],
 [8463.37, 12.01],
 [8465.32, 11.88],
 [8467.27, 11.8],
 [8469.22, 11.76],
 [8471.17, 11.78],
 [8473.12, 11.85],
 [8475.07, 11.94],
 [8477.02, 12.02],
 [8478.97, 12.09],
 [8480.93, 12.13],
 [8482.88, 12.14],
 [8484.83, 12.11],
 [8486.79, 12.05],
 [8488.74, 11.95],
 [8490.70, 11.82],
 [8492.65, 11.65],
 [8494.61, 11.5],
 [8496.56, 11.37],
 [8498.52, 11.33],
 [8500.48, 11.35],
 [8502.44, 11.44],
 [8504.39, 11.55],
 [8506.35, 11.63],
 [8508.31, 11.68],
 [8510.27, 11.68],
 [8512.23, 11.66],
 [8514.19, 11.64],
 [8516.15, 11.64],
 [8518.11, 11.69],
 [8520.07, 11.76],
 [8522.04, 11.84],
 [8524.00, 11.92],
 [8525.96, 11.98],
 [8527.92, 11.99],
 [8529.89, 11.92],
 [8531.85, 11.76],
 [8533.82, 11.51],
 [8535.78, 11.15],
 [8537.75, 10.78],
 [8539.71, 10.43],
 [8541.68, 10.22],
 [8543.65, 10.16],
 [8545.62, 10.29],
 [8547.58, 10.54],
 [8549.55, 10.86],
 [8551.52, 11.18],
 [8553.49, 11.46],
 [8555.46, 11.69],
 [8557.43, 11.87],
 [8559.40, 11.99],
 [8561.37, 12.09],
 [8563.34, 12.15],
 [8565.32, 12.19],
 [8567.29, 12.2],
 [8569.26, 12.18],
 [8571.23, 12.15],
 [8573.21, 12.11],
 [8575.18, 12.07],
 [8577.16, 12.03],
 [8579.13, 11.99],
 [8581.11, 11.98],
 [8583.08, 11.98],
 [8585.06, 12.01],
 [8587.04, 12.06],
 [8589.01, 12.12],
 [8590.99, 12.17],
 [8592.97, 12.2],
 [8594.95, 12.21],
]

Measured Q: 12.2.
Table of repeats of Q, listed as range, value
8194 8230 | 12.2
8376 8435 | 12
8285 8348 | 12.3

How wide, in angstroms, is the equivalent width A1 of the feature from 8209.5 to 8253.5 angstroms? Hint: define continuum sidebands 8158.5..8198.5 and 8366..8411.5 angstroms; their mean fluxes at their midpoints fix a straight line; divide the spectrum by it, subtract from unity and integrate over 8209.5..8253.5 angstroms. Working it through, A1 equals -1.10 angstroms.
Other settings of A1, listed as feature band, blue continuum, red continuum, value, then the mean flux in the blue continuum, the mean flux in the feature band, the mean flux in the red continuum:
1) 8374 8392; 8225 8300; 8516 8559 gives 0.22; 12.5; 11.8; 11.3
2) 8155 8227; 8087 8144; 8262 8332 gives 2.59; 12.8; 12.2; 12.4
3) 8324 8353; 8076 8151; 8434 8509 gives -0.06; 12.8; 12.2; 11.8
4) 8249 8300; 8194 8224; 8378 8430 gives -1.69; 12.1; 12.5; 12.1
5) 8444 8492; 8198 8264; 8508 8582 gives -0.91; 12.4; 12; 11.6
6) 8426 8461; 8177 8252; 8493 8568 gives -0.61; 12.2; 11.9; 11.5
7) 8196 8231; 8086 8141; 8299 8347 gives 0.98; 12.8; 12.2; 12.3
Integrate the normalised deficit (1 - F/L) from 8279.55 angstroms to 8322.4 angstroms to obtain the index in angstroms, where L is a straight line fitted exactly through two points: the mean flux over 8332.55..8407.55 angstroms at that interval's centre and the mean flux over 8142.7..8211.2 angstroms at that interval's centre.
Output -0.7 angstroms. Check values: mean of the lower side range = 12.3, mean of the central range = 12.4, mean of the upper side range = 12.1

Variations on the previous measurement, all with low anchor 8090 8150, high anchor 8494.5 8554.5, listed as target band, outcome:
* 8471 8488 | -0.8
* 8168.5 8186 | 0.6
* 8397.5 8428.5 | -1.2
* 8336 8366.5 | -0.5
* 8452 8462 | -0.5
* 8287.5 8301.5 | -0.1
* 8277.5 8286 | -0.3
